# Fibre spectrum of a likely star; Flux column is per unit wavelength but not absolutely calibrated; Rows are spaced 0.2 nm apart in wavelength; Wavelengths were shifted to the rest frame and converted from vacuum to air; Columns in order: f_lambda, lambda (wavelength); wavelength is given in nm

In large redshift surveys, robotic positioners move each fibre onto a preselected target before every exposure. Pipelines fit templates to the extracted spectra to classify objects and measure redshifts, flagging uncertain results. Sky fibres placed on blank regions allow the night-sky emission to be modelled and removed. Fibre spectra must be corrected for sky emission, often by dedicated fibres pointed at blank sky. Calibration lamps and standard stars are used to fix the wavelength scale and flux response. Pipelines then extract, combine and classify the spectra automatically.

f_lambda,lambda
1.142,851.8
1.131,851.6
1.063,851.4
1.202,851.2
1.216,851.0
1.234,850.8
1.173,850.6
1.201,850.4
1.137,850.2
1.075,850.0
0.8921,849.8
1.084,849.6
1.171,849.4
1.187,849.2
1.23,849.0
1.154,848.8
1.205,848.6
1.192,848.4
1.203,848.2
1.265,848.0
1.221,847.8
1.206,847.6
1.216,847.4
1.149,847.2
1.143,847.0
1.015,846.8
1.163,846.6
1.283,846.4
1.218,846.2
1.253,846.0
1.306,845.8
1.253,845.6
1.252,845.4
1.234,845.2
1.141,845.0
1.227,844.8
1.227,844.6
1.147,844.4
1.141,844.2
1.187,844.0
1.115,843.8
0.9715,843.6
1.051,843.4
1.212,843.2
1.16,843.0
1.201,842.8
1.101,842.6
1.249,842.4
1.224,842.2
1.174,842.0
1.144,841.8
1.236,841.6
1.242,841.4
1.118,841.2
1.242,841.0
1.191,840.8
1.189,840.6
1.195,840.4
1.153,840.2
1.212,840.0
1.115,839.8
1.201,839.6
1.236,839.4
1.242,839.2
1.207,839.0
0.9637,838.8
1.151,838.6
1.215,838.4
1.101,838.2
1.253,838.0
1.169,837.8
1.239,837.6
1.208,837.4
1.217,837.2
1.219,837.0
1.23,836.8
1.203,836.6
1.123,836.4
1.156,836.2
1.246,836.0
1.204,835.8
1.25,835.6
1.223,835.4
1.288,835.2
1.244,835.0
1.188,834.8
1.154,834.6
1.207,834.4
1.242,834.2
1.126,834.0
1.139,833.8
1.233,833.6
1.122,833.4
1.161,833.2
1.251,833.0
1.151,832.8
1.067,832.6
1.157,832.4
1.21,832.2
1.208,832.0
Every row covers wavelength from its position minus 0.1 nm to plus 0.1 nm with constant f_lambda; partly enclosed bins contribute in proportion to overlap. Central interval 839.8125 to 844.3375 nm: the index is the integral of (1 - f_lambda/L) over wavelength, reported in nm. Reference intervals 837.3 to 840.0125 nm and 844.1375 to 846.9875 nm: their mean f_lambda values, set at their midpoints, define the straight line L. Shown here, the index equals 0.09 nm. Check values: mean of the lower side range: 1.18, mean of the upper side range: 1.2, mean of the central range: 1.17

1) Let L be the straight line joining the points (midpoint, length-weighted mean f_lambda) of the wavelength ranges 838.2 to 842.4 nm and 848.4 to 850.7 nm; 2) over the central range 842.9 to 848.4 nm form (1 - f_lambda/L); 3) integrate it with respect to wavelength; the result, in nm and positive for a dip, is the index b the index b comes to -0.13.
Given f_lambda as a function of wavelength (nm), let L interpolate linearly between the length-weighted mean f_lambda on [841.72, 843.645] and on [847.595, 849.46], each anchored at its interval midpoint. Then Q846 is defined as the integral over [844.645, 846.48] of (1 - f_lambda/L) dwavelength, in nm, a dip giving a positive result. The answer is -0.10 nm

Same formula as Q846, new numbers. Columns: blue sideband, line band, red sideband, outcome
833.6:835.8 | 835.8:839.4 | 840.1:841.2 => 0.032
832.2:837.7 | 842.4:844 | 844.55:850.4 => 0.078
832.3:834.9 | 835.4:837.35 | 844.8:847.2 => -0.049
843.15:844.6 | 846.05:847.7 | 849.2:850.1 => -0.123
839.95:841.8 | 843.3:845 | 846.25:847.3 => 0.055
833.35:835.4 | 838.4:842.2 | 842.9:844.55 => -0.094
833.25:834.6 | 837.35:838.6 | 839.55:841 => -0.014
